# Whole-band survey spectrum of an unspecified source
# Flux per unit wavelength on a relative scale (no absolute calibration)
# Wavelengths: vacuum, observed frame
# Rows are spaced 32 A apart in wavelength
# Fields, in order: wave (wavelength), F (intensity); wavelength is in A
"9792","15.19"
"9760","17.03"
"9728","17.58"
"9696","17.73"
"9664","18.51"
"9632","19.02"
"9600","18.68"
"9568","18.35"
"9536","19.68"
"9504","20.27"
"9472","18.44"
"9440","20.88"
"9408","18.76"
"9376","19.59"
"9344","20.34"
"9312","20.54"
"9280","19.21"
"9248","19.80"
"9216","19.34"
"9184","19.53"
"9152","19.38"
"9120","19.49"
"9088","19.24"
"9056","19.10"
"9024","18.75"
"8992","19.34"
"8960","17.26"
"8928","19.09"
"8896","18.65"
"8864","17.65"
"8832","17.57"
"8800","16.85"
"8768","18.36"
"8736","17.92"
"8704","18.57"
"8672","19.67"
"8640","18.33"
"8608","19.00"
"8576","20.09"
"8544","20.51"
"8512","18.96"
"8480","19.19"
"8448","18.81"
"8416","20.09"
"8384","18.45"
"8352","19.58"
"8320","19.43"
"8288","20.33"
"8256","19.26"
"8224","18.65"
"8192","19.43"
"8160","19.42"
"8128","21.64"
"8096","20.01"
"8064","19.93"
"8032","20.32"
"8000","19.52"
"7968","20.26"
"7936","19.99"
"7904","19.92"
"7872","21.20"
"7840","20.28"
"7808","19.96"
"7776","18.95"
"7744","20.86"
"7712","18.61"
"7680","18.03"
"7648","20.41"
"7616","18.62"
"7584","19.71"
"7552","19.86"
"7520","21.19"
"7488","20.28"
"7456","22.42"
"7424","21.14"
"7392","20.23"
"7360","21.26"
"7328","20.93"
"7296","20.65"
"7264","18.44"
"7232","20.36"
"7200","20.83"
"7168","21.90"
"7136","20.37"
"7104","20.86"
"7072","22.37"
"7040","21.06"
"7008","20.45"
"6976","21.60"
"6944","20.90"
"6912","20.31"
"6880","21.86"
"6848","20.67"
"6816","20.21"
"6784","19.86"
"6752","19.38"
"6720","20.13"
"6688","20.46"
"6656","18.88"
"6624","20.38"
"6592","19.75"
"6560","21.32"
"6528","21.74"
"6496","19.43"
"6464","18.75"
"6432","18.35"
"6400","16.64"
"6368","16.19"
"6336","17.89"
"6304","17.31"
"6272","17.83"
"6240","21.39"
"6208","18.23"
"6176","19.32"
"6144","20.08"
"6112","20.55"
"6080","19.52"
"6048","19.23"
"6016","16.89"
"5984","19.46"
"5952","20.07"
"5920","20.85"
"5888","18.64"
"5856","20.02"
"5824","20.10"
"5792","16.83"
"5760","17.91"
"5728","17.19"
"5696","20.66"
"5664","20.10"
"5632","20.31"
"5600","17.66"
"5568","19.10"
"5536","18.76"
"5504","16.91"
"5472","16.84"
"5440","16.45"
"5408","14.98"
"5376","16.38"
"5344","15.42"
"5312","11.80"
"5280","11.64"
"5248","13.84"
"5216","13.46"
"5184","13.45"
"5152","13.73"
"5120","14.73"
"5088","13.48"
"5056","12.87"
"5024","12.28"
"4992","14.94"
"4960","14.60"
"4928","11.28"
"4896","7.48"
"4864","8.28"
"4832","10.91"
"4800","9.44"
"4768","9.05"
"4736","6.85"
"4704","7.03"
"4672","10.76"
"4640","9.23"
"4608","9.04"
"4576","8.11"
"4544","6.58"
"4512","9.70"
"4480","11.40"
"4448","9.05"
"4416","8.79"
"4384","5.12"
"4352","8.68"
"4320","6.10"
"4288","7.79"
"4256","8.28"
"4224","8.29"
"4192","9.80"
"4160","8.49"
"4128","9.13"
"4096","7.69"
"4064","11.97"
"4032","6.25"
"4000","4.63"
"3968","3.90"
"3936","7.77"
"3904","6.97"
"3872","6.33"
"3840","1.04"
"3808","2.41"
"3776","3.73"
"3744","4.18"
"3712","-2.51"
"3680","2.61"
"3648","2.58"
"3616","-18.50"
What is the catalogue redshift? 0.232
